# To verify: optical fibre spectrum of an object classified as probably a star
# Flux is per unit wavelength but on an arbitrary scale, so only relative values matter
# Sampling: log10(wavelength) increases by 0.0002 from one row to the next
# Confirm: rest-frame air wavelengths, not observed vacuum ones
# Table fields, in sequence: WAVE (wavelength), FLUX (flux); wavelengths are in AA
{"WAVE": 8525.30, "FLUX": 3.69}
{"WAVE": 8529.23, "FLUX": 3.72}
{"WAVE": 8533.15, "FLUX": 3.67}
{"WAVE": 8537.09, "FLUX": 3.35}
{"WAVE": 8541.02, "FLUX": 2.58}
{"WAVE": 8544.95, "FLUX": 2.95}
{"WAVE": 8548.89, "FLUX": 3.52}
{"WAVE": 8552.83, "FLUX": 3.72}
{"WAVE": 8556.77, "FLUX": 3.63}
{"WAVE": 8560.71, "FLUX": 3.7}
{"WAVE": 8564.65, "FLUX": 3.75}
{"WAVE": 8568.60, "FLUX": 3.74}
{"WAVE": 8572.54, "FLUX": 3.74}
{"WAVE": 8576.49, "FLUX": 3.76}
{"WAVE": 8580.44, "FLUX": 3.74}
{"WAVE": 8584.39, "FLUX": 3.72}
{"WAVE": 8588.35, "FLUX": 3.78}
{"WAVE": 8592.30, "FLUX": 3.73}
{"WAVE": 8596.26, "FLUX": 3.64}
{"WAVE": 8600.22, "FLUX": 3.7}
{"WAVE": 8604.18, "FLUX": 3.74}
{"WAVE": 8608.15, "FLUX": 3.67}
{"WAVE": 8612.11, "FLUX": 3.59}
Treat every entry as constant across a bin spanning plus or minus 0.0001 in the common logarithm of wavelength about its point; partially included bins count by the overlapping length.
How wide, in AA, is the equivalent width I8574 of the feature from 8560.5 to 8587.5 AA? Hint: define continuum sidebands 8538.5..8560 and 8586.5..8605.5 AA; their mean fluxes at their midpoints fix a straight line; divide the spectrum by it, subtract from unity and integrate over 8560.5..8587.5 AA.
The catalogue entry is -1.7 AA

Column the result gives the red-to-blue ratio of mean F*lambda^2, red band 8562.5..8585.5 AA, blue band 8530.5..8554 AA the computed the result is 1.14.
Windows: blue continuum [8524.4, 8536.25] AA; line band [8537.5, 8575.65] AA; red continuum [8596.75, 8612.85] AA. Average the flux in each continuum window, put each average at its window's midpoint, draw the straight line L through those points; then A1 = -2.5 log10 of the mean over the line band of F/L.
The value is 0.06 mag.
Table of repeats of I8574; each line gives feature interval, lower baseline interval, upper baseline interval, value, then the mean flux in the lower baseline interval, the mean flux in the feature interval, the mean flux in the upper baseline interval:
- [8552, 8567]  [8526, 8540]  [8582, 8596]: -0.3 AA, 3.52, 3.7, 3.73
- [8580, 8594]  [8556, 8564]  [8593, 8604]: -0.2 AA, 3.69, 3.74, 3.69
